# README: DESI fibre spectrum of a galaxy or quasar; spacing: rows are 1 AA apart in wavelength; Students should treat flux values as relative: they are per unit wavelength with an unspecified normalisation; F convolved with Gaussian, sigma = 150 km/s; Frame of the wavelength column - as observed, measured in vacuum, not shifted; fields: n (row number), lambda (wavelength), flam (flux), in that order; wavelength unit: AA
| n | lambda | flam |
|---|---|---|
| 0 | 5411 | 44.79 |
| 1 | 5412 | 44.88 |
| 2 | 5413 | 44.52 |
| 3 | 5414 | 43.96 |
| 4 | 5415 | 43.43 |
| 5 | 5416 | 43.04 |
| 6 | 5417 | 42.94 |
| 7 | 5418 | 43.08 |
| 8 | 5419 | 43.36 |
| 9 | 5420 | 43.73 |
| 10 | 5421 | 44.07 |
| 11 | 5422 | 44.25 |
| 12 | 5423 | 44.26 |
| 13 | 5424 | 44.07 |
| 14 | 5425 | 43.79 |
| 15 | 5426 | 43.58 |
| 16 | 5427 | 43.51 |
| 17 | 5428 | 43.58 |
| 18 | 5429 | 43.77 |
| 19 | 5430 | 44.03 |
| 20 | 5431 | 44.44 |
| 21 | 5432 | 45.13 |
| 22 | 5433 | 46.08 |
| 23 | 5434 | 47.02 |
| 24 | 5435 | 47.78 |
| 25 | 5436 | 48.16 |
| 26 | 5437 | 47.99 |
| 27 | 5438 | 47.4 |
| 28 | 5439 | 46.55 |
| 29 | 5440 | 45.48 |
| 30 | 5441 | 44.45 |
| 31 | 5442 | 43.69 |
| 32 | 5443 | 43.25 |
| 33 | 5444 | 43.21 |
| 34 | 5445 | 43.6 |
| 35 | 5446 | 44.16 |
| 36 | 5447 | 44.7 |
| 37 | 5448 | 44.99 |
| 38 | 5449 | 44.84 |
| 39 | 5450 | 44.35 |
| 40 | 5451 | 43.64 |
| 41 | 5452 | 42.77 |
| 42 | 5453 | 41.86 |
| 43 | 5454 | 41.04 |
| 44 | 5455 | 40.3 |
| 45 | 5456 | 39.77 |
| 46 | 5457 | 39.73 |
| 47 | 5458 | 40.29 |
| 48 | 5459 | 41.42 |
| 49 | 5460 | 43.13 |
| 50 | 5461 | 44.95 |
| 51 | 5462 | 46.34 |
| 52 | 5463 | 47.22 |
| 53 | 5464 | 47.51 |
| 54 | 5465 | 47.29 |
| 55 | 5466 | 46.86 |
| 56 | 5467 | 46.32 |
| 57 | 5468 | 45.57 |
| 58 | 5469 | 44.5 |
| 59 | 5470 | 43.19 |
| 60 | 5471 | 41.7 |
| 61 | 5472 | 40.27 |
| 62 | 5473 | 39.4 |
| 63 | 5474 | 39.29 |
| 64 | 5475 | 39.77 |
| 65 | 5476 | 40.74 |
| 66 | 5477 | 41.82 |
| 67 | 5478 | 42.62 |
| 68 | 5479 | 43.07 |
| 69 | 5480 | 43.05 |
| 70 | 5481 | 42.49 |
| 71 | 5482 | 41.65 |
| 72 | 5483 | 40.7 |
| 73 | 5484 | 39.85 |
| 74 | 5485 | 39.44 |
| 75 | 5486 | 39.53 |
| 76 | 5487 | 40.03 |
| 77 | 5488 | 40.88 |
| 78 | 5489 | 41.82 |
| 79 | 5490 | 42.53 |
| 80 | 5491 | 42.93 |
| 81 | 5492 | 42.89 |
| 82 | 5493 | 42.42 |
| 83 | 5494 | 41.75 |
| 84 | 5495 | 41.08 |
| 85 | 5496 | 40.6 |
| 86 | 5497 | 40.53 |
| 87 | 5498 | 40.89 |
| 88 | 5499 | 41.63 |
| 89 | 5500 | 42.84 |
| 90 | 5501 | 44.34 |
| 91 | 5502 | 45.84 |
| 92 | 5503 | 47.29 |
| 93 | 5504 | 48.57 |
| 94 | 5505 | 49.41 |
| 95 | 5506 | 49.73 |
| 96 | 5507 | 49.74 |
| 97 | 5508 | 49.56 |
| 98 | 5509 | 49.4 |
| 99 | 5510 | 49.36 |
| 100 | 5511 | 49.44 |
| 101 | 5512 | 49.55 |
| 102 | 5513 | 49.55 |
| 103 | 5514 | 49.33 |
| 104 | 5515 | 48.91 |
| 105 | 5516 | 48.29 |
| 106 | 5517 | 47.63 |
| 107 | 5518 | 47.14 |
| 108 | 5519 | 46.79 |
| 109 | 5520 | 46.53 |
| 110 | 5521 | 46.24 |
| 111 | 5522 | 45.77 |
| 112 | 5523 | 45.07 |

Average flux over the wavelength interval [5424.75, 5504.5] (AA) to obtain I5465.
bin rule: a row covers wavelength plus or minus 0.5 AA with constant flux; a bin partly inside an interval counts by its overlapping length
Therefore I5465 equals 43.3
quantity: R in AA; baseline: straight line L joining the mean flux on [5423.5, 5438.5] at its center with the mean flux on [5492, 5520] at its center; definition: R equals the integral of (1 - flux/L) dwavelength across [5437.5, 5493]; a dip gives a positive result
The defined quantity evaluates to 3.5 AA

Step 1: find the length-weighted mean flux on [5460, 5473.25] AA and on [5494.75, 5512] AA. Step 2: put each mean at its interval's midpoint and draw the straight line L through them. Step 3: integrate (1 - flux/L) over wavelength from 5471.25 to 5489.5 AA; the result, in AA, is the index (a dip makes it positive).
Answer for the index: 1.7 AA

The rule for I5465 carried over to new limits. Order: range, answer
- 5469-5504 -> 41.9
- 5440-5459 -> 42.8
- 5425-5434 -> 44.4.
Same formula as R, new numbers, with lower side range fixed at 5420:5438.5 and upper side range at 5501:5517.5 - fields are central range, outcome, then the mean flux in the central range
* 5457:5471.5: 0.66 AA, 44.6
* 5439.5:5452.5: 0.51 AA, 44.1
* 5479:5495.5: 2.16 AA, 41.5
